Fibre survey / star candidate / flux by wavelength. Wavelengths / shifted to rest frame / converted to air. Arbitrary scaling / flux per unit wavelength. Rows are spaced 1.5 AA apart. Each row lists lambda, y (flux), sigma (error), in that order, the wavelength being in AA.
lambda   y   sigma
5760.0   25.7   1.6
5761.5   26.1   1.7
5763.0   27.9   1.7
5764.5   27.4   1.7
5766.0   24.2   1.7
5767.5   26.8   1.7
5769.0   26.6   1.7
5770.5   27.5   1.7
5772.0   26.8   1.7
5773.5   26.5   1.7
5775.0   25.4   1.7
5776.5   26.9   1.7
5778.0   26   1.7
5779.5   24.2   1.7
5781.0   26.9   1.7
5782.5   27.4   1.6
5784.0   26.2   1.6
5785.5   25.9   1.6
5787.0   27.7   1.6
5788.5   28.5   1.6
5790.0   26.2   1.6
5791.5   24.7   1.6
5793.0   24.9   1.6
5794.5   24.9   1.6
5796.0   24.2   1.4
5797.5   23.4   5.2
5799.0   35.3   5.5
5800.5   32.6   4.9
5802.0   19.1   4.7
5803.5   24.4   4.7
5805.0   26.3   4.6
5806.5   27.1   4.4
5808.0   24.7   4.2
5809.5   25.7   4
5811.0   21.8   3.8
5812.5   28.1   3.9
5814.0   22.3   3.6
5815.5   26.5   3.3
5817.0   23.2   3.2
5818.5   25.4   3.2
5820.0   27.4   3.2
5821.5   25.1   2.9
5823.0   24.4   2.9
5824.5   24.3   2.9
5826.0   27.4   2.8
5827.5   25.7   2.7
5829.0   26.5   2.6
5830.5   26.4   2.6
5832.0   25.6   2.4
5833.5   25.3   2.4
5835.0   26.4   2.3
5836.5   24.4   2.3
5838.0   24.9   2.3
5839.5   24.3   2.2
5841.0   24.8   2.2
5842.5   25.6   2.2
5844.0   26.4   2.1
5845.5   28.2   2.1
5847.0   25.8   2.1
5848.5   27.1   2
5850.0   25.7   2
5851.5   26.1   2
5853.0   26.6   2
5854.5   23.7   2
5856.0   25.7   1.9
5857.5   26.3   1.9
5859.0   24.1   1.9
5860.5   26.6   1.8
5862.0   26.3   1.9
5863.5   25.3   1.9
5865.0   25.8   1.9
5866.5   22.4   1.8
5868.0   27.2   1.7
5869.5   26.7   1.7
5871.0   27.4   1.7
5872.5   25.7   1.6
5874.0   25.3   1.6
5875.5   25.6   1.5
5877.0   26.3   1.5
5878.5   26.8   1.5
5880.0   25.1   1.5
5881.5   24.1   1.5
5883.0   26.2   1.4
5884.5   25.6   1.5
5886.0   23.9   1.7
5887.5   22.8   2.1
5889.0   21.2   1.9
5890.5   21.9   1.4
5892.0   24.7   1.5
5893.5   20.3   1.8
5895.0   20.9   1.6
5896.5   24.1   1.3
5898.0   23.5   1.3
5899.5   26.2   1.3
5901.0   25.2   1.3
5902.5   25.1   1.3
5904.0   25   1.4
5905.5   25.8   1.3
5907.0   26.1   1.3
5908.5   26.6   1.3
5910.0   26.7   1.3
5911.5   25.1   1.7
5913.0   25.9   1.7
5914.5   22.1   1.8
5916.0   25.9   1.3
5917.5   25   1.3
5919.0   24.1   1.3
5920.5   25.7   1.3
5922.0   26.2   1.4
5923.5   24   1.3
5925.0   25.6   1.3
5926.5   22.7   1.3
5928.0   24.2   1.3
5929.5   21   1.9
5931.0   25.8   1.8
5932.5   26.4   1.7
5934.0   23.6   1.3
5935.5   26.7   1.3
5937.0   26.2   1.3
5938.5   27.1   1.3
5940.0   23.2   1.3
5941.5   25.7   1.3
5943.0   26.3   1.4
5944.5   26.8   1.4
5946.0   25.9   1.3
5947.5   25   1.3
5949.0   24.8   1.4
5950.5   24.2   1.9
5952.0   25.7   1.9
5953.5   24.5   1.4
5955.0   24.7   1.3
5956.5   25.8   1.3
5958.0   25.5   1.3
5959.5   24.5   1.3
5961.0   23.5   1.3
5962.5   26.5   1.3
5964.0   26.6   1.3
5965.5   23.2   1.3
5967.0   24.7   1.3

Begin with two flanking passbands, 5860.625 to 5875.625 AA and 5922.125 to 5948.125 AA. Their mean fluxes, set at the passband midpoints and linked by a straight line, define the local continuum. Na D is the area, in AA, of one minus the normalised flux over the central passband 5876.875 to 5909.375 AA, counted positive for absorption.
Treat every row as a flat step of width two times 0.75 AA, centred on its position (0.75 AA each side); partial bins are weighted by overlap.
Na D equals 1.5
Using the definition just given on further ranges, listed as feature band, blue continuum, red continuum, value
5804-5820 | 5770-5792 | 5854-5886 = 0.6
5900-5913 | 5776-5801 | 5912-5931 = -0.5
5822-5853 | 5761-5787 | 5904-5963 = 0.2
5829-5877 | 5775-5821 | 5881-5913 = -1.3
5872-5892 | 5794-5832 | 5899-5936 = 0.5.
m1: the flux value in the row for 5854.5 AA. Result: 23.7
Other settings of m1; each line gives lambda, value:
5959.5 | 24.5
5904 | 25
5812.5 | 28.1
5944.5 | 26.8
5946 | 25.9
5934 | 23.6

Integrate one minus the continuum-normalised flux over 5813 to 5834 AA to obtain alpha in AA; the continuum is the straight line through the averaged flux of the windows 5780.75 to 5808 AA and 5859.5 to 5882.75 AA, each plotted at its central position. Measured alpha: 0.6 AA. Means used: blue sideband 26.4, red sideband 25.8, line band 25.4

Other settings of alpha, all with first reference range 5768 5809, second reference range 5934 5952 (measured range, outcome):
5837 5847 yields 0.1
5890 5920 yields 1.4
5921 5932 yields 0.6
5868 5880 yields -0.2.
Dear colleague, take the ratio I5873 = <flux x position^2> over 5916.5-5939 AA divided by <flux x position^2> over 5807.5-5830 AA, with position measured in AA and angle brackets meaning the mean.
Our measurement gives 1.02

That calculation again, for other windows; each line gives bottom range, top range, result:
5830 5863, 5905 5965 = 1.01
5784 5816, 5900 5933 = 1.00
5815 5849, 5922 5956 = 1.01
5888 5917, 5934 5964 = 1.06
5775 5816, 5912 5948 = 1.01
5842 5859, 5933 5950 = 1.01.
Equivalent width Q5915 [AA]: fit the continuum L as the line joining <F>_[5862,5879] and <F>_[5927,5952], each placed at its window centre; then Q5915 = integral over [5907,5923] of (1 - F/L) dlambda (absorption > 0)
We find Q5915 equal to 0.0 AA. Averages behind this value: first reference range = 25.9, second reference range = 25.2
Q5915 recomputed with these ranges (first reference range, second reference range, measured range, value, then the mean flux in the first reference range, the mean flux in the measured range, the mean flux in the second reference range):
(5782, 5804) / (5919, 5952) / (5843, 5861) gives -0.12 AA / 26.4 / 26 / 25.1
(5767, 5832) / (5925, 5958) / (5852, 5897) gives 1.19 AA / 26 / 24.8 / 25.1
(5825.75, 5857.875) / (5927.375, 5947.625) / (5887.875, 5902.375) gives 1.33 AA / 25.8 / 23.2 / 25.3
